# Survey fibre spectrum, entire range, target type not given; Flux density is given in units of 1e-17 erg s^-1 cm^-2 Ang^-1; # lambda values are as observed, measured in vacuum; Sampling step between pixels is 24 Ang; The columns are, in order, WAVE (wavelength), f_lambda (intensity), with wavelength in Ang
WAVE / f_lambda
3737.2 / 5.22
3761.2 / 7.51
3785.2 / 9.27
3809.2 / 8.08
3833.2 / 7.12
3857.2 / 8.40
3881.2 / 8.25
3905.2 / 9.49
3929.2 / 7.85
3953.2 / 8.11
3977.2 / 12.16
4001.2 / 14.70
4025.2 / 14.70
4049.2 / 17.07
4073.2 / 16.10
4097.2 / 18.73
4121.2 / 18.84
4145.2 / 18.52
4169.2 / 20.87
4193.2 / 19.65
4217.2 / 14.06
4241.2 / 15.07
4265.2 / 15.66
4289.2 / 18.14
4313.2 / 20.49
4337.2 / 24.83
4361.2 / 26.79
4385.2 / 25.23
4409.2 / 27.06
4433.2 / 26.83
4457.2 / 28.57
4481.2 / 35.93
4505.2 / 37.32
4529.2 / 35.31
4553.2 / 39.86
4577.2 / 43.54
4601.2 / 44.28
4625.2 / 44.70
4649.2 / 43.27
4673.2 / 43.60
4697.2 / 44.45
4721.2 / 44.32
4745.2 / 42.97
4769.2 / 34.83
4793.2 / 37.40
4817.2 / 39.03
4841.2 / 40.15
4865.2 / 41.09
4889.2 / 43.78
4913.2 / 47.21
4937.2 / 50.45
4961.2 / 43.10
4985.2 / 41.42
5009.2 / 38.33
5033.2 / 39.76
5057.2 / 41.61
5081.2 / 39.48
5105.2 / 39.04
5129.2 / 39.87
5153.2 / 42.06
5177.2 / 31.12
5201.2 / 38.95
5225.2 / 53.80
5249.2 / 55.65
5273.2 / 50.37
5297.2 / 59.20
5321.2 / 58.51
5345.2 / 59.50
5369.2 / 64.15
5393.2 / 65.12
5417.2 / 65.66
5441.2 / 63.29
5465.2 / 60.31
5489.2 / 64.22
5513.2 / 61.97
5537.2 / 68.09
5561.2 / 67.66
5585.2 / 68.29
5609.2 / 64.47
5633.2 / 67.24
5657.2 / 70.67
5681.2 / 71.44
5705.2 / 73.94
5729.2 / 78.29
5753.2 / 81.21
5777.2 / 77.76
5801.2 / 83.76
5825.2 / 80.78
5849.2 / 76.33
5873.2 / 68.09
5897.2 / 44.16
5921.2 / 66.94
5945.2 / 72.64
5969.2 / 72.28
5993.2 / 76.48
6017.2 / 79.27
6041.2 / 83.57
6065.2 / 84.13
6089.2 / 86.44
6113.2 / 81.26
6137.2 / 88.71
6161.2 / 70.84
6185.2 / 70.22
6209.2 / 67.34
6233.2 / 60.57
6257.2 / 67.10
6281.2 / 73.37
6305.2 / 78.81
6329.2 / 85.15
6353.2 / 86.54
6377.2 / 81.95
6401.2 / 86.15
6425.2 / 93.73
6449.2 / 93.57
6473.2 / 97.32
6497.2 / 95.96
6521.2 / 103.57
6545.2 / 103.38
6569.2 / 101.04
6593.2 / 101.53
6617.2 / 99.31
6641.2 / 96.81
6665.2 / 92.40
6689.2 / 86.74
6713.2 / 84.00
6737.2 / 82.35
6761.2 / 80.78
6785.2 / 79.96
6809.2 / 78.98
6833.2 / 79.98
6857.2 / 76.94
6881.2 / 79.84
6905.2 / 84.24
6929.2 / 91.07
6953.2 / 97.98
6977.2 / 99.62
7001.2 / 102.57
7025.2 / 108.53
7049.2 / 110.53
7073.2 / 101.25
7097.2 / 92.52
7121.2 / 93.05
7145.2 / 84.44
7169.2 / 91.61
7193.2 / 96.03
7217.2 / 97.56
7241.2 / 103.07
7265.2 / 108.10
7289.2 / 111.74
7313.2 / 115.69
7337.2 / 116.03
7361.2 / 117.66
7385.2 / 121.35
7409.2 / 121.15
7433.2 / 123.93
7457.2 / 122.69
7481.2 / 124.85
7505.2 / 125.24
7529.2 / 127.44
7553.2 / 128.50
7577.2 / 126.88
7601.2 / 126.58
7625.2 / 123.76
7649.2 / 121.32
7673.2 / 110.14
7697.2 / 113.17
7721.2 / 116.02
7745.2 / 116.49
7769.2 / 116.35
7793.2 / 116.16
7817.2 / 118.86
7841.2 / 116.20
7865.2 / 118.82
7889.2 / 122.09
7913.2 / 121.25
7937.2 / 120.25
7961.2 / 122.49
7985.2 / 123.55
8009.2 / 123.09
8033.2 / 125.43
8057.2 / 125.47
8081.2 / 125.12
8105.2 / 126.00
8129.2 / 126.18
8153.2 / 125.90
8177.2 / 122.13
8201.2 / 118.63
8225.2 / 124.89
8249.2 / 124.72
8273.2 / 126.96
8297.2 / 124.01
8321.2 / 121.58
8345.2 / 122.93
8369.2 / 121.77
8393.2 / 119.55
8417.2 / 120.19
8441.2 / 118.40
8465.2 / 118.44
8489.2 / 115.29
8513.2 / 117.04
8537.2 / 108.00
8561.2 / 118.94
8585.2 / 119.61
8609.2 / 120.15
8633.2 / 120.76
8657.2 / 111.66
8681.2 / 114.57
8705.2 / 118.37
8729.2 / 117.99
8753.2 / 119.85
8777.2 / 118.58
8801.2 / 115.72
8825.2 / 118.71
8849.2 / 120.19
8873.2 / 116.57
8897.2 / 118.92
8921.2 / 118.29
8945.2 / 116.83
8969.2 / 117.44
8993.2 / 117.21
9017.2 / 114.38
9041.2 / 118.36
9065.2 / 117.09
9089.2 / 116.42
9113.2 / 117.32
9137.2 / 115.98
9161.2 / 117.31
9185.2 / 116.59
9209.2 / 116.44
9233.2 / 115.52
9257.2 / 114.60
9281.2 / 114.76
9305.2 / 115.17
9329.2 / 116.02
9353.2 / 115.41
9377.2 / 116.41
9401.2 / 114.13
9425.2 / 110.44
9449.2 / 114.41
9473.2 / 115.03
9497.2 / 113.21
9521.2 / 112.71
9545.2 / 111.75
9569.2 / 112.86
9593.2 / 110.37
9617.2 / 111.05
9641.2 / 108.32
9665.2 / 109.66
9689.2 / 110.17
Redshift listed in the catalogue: 0.00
